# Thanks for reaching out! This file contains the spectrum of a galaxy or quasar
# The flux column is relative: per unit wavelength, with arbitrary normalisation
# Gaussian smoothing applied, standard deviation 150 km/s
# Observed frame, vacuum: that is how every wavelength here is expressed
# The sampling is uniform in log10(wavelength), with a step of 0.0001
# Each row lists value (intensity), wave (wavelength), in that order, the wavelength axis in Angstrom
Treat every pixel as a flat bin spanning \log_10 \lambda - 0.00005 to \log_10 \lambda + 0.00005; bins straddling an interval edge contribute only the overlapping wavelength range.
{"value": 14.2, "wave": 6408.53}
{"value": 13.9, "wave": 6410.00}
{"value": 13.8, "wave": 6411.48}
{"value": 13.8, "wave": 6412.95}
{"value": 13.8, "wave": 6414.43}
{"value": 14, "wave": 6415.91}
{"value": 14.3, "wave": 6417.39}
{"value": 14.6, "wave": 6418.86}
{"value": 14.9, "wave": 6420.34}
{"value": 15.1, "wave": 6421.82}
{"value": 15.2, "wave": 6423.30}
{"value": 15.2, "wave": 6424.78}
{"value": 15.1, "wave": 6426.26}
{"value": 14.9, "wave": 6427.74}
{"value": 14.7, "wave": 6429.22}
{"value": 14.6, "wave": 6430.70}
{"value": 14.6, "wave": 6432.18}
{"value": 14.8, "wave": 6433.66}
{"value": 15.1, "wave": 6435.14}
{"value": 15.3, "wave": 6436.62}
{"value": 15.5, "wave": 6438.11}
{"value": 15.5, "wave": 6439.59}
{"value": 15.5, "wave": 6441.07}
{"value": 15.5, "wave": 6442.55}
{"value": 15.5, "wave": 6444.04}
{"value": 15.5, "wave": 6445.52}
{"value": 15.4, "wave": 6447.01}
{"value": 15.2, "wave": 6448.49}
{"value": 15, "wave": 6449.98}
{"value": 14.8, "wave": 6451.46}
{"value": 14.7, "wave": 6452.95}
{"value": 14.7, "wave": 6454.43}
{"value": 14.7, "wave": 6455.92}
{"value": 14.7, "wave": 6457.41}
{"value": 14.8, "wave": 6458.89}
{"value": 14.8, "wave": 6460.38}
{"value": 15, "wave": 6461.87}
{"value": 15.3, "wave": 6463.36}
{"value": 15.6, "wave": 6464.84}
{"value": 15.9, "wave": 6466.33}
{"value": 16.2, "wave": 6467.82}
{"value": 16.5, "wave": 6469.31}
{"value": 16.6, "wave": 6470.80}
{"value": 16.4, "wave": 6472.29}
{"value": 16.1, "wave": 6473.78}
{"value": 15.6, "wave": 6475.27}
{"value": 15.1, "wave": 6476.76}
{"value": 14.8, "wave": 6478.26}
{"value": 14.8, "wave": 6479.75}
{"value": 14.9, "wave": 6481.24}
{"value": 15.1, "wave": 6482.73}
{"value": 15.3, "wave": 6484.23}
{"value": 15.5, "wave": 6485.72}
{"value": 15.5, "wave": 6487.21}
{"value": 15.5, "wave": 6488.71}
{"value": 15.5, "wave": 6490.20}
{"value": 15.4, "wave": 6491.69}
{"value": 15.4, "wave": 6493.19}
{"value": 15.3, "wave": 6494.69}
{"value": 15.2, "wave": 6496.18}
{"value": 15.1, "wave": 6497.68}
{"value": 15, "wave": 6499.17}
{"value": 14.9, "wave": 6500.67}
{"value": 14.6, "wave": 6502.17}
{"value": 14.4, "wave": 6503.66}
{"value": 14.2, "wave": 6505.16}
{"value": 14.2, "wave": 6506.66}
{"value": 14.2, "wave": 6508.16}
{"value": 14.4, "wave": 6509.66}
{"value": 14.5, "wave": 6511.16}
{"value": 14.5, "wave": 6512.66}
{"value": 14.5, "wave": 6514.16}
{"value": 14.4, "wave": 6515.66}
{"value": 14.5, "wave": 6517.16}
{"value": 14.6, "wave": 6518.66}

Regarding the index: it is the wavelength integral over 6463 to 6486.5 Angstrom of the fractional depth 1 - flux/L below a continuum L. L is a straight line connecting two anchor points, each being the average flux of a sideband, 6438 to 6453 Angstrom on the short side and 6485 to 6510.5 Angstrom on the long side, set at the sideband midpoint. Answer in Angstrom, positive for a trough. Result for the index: -0.8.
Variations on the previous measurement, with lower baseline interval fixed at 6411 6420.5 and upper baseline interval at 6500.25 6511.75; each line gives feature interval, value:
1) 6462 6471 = -1.0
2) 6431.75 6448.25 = -1.3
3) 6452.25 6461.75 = -0.3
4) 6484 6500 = -1.1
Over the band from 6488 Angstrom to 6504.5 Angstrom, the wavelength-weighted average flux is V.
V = 15.1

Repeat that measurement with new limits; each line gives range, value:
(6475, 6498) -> 15.2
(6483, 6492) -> 15.4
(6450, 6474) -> 15.4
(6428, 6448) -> 15.2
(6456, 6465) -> 15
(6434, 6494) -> 15.4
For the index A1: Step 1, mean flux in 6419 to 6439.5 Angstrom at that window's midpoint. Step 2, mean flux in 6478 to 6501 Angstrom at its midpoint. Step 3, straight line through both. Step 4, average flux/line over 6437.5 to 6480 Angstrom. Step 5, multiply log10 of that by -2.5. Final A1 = -0.02 mag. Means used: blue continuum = 15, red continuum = 15.2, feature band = 15.4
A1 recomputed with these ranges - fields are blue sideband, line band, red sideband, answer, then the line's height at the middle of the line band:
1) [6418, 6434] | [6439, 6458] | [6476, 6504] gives -0.011 mag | 15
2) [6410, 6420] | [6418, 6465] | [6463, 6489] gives -0.023 mag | 14.7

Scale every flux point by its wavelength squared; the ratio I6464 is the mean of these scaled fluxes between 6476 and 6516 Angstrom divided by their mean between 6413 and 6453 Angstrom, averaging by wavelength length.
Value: 1.02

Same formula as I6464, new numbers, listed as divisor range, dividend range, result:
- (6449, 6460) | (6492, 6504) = 1.03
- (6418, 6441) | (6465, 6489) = 1.05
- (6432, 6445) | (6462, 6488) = 1.03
